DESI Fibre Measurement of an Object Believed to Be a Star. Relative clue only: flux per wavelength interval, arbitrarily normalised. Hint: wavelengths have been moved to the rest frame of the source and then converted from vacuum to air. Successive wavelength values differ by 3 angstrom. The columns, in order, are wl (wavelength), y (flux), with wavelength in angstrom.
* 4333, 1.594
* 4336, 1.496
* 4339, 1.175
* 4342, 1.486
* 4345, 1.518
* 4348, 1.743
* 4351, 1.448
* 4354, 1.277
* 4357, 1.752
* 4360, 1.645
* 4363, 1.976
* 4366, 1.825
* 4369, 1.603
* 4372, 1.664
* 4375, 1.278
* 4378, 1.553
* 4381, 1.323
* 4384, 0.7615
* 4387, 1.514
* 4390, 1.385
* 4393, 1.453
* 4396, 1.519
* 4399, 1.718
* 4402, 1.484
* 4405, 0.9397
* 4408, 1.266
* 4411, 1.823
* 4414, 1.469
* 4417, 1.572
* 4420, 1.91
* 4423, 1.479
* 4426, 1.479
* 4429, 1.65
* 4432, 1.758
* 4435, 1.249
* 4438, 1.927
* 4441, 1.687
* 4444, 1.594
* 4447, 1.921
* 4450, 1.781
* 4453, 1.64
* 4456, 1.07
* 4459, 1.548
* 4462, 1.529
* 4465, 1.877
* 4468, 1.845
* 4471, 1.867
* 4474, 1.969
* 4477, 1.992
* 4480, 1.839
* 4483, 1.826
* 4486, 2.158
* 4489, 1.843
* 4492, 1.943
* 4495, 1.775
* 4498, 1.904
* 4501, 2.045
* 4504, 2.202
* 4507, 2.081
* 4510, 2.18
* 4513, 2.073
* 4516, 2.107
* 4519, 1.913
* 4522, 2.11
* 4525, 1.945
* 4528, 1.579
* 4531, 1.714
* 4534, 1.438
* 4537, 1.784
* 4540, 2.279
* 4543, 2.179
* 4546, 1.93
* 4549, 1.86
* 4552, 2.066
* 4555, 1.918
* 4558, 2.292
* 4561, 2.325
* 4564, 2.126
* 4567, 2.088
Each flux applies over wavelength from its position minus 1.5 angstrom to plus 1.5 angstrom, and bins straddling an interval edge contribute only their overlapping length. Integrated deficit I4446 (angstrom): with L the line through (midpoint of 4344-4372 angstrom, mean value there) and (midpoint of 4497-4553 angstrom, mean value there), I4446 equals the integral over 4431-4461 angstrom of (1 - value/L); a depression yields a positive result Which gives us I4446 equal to 3.3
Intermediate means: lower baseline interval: 1.65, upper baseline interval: 1.97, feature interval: 1.61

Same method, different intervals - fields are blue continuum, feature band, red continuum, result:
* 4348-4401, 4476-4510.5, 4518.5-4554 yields -3.4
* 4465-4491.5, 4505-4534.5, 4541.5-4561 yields 0.9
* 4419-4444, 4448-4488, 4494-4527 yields 1.1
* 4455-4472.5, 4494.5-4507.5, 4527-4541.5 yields -2.3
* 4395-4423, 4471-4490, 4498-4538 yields -1.5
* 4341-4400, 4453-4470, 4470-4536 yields 2.0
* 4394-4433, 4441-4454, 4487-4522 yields -0.1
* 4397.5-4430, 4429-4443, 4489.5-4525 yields -0.1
